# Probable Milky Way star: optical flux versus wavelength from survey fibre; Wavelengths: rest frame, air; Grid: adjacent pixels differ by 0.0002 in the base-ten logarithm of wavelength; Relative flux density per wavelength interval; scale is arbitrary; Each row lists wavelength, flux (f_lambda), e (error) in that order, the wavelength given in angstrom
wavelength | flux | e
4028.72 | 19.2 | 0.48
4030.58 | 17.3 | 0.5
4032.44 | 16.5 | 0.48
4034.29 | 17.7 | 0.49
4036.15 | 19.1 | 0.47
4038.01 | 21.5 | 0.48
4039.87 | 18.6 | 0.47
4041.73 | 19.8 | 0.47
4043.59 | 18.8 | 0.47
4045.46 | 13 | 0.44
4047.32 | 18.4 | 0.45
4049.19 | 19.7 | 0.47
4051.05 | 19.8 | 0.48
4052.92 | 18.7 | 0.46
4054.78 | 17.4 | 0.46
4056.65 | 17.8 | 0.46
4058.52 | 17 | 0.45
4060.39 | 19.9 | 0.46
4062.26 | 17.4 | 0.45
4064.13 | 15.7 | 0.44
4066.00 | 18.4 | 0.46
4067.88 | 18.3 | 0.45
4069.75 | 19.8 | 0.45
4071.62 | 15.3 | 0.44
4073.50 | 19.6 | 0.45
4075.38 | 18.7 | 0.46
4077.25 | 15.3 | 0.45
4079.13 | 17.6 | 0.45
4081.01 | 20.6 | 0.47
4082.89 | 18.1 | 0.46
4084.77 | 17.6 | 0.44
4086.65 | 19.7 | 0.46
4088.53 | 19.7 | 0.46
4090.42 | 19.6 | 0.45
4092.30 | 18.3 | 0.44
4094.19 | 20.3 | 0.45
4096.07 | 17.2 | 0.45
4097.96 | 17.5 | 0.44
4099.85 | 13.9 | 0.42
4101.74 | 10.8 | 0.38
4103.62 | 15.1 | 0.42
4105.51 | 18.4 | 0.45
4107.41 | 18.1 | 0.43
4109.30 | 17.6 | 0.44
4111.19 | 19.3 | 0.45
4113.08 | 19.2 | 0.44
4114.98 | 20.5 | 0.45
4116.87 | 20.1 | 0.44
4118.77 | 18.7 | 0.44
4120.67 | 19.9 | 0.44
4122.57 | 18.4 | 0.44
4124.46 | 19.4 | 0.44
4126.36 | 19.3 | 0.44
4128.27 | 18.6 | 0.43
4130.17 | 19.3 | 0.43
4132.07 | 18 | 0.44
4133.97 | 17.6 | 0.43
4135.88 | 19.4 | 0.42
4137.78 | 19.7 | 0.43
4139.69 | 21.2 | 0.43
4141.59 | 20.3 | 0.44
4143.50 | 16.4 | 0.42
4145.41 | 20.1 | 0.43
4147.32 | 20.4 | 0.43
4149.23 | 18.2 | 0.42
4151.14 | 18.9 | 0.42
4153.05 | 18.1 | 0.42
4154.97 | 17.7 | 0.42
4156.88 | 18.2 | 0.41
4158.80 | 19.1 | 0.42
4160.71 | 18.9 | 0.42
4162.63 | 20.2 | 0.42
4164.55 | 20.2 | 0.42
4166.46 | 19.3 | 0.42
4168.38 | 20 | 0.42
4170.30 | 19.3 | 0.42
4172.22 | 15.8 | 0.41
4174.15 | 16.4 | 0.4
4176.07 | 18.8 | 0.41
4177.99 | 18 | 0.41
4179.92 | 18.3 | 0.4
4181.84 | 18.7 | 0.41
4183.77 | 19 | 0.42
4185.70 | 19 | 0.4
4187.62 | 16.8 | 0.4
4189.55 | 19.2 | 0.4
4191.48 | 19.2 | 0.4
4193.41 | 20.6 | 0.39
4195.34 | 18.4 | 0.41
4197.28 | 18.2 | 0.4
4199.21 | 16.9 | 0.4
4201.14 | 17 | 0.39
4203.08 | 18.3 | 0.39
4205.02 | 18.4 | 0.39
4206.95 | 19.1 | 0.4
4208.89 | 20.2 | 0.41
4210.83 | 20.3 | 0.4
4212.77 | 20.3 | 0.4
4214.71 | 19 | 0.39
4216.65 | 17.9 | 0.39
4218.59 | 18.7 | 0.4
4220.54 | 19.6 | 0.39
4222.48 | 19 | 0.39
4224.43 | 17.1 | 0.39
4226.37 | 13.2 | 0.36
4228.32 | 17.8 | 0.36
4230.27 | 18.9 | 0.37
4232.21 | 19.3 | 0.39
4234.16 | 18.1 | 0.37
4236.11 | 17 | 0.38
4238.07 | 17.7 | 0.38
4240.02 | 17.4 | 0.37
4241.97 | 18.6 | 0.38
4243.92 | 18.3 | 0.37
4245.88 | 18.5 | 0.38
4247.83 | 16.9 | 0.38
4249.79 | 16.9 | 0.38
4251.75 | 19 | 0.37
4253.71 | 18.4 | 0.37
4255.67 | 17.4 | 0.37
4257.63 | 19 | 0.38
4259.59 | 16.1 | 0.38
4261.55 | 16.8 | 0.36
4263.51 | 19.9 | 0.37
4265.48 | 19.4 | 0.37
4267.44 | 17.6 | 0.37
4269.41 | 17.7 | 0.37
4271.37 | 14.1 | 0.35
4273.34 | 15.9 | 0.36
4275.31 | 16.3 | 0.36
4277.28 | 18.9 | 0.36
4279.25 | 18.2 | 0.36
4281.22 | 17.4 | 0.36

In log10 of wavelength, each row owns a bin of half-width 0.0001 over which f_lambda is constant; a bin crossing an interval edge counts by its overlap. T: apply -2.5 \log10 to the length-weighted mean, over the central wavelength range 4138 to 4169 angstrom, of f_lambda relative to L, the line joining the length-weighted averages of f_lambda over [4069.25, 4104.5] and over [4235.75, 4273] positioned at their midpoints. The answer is -0.09 mag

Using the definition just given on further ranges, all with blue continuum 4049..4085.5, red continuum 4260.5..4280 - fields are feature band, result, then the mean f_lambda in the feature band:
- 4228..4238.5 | -0.04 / 18.2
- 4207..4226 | -0.08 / 18.9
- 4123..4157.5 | -0.06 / 18.9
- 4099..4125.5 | 0.01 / 17.8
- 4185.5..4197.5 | -0.06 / 18.8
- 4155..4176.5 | -0.05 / 18.7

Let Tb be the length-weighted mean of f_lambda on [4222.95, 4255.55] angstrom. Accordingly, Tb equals 17.7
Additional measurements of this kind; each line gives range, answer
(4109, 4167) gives 19.1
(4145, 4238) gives 18.5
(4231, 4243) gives 18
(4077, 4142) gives 18.4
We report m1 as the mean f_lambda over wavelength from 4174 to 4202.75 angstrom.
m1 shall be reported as 18.4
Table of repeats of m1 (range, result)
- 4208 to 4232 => 18.5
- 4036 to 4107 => 17.9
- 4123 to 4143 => 19.2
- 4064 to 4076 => 18.1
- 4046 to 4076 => 18.2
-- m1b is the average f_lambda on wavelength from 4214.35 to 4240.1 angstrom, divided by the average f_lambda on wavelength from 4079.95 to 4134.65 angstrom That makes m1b 0.98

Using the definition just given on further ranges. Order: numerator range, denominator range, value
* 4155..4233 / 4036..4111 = 1.03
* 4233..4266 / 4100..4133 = 0.99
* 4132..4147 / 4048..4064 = 1.05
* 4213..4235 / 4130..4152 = 0.95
